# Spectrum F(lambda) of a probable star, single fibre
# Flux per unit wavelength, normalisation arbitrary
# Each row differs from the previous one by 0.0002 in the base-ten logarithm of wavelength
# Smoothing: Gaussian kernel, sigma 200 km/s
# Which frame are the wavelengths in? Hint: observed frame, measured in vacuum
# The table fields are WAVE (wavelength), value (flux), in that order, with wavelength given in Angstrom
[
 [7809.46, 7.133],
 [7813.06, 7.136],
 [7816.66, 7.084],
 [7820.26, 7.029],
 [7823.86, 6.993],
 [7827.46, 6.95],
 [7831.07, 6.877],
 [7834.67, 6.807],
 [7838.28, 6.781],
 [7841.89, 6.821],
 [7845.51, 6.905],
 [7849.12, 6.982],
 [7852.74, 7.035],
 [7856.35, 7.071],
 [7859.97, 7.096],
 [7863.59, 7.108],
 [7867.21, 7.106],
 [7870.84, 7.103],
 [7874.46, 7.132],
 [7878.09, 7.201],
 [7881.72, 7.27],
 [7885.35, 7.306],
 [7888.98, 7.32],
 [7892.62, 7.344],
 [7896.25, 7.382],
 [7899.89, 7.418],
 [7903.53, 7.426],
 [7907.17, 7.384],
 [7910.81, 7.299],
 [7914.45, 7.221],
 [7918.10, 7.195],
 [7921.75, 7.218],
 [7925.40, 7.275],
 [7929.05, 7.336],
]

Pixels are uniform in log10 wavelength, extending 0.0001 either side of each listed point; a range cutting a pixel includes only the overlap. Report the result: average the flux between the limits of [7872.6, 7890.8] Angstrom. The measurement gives 7.25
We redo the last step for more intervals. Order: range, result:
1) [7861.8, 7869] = 7.11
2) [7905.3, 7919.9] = 7.28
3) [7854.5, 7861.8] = 7.09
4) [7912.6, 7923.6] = 7.21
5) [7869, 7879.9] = 7.14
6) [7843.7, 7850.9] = 6.94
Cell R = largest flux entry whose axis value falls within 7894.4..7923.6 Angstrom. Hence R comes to 7.426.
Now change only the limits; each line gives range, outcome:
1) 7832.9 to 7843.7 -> 6.821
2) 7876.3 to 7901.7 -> 7.418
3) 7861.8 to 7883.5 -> 7.27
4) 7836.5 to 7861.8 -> 7.096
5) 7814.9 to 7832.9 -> 7.084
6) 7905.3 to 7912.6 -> 7.384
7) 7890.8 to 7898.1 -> 7.382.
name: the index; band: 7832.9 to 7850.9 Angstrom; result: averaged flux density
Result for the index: 6.86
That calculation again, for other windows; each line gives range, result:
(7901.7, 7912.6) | 7.37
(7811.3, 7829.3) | 7.04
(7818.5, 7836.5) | 6.93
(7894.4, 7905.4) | 7.41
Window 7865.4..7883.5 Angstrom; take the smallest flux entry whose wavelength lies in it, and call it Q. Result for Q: 7.103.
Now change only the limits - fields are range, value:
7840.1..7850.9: 6.821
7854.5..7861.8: 7.071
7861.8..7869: 7.106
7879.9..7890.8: 7.27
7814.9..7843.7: 6.781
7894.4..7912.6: 7.299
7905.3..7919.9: 7.195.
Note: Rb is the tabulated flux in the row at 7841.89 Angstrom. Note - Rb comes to 6.821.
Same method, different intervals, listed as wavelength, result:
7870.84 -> 7.103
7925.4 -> 7.275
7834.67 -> 6.807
